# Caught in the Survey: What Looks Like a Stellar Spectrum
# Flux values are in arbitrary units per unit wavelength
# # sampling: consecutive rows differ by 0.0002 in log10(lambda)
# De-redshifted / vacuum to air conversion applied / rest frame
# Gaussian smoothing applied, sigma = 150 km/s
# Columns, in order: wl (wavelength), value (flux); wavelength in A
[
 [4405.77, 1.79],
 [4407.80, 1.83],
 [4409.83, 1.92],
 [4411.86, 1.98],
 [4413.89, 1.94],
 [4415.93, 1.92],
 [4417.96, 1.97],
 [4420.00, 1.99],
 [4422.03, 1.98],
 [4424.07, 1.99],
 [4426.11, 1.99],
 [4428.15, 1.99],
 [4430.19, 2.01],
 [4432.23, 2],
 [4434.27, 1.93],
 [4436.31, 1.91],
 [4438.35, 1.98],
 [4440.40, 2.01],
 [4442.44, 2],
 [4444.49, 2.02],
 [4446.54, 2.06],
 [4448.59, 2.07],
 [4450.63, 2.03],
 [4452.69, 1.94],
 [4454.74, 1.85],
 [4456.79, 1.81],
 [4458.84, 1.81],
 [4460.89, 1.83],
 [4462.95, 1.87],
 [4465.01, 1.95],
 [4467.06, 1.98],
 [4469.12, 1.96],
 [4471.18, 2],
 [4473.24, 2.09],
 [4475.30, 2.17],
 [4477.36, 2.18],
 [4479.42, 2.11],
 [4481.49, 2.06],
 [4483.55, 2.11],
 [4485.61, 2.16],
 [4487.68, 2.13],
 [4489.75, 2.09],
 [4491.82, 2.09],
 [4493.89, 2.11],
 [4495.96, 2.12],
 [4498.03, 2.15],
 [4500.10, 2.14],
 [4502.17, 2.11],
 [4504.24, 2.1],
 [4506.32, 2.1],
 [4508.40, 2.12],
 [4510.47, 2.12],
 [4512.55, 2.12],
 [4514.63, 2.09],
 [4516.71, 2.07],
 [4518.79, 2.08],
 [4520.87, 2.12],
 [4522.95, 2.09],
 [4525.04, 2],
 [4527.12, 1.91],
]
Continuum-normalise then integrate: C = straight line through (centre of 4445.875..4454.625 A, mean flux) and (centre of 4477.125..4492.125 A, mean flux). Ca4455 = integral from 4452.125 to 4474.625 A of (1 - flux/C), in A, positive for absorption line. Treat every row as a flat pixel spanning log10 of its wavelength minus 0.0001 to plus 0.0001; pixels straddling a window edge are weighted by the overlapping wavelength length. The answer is 1.4 A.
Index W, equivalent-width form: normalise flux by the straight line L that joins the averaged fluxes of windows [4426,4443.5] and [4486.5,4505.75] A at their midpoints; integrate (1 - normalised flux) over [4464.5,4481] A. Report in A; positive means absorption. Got 0.0 A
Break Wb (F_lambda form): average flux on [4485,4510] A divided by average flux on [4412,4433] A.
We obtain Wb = 1.07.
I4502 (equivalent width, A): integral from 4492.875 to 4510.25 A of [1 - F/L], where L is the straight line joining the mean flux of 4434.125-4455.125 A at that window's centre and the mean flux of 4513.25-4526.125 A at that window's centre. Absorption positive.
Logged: -0.5 A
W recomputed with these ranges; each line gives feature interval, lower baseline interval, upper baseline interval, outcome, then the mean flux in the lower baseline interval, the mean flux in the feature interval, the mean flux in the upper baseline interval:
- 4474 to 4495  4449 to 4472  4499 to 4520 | -1.18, 1.92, 2.12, 2.11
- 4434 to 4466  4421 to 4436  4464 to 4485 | 1.23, 1.98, 1.94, 2.06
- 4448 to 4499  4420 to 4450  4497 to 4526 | 0.58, 2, 2.03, 2.1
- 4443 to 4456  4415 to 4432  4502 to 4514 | 0.19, 1.98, 1.99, 2.11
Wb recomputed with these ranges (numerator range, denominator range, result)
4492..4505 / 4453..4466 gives 1.14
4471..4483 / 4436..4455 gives 1.06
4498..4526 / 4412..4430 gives 1.06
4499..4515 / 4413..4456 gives 1.07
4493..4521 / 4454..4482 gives 1.07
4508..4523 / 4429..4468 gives 1.08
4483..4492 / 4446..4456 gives 1.07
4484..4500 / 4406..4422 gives 1.10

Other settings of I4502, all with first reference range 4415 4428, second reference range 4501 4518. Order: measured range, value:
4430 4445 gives 0.1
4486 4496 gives -0.2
